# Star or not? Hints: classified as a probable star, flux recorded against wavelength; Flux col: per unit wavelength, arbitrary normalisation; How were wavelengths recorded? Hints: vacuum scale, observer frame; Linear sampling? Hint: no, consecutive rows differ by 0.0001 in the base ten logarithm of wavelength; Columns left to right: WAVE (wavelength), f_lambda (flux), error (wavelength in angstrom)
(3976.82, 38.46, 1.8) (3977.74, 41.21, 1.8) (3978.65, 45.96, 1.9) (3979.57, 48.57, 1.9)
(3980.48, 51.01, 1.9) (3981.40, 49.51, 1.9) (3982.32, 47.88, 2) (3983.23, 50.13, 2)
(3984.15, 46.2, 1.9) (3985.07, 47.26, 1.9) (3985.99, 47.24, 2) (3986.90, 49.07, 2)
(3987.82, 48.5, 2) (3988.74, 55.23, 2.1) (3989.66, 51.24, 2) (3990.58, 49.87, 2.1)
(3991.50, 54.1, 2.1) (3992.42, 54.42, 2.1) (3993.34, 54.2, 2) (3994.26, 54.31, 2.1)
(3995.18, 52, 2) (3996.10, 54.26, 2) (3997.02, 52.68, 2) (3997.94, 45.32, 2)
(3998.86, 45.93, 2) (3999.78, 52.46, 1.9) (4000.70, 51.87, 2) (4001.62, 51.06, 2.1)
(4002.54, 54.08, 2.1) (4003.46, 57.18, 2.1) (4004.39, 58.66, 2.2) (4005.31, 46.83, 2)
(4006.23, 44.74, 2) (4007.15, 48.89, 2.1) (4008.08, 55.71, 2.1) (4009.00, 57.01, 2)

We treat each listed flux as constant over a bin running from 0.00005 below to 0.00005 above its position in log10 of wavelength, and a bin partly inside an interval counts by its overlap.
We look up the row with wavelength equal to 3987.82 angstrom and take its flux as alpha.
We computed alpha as 48.5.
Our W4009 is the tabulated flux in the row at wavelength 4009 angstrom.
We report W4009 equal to 57.01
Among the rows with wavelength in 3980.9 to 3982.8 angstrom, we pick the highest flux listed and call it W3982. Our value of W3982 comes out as 49.51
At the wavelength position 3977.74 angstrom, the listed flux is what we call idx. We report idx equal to 41.21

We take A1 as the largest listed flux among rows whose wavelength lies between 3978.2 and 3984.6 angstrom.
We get 51.01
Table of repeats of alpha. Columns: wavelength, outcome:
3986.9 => 49.07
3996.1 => 54.26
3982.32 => 47.88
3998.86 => 45.93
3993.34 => 54.2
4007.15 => 48.89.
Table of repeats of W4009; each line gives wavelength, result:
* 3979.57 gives 48.57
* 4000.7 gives 51.87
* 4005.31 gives 46.83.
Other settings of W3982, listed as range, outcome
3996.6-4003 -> 54.08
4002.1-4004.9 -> 58.66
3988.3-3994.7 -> 55.23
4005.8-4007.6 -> 48.89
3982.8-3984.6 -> 50.13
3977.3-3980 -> 48.57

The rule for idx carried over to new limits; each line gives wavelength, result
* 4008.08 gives 55.71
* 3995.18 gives 52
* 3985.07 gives 47.26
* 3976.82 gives 38.46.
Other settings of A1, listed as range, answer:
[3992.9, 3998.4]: 54.31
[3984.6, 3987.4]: 49.07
